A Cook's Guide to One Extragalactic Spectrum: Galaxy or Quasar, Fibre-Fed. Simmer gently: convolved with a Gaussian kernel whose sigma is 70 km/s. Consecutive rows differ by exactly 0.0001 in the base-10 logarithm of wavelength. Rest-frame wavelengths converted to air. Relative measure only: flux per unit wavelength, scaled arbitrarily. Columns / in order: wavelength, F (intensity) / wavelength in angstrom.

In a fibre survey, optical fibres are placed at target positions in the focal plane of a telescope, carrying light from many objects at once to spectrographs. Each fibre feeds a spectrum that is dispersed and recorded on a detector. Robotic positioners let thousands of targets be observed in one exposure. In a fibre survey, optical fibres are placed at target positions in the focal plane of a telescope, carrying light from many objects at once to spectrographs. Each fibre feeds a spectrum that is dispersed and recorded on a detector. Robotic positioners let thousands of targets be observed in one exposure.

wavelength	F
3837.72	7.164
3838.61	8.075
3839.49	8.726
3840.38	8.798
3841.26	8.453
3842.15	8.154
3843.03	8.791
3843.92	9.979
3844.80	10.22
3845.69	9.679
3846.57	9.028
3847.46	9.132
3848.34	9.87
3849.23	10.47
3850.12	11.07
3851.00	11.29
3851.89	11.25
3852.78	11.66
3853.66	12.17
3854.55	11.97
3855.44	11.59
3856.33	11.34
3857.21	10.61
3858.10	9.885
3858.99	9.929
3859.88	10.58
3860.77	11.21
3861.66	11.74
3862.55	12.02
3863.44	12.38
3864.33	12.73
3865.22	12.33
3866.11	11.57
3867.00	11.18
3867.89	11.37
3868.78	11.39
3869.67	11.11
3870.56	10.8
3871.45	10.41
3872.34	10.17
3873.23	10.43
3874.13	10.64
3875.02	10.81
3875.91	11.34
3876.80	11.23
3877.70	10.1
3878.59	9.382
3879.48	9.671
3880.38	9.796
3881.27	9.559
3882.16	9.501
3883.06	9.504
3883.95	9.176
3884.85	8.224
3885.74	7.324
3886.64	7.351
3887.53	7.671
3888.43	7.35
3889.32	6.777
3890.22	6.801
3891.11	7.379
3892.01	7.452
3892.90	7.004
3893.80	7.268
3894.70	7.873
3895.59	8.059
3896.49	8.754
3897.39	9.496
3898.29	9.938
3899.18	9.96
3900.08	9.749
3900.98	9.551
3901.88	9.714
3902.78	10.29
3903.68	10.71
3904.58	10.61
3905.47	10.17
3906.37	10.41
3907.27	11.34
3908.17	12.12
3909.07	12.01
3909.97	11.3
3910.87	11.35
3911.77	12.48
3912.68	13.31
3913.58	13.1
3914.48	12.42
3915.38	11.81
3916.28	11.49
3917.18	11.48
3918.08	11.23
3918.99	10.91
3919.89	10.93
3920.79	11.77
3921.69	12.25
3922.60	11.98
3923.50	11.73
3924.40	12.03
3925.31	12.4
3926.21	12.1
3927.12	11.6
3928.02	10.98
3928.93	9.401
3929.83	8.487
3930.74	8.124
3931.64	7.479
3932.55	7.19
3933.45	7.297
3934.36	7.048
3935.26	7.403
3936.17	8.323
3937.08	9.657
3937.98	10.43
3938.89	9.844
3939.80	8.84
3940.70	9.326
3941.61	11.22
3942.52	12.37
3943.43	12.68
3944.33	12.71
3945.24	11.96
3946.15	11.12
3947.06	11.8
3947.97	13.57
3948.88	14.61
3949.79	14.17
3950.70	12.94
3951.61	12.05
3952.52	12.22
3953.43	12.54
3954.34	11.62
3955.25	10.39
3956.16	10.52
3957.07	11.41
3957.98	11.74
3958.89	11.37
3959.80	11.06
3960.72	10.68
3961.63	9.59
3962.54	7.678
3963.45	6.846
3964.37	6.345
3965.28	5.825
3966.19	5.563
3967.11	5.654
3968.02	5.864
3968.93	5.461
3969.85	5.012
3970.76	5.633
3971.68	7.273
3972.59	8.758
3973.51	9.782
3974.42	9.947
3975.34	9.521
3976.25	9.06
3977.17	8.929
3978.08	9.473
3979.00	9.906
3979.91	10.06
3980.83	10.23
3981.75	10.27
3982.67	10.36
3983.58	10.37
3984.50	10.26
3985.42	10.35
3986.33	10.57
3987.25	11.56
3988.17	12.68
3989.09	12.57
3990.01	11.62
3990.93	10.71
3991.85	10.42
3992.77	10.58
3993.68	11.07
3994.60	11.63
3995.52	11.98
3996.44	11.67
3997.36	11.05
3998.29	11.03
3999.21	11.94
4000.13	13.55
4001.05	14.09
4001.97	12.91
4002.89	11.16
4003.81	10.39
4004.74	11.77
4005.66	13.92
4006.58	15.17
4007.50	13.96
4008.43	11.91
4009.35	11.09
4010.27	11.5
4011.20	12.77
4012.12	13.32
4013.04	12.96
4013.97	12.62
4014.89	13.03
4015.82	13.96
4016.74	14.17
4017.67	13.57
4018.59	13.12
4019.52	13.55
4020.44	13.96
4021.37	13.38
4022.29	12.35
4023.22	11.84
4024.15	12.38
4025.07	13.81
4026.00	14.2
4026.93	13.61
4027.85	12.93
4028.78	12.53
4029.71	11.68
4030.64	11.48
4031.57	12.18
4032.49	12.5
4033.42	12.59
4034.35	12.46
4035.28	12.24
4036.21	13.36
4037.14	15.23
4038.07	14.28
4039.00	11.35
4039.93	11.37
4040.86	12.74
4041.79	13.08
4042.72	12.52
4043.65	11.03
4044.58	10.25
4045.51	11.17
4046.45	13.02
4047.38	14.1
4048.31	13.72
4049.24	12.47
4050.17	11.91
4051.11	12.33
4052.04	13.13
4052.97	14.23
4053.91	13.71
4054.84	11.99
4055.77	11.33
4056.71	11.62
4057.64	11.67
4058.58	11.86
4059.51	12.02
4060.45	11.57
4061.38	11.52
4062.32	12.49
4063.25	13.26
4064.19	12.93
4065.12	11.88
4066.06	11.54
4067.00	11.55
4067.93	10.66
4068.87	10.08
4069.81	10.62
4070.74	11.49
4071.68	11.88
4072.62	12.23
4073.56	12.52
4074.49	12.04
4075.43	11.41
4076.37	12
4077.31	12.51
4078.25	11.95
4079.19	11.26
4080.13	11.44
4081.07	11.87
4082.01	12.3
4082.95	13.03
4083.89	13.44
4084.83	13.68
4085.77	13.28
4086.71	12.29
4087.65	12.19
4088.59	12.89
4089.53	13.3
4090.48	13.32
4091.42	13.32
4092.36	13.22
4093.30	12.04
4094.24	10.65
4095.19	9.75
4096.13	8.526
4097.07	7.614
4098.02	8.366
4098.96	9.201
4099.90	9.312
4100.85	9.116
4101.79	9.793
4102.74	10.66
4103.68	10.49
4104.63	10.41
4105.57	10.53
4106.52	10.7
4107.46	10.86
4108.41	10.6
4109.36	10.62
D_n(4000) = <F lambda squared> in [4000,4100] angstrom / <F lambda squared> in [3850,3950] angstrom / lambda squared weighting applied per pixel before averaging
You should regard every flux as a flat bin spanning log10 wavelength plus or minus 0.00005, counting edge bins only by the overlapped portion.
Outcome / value 1.27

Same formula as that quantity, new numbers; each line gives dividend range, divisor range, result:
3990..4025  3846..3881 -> 1.23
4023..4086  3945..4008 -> 1.21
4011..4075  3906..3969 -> 1.25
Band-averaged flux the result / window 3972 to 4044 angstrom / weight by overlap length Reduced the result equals 12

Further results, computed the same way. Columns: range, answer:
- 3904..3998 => 10.4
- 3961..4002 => 9.66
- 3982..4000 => 11.2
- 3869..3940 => 9.92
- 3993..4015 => 12.3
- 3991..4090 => 12.4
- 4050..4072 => 12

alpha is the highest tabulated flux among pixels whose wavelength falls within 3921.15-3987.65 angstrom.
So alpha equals 14.61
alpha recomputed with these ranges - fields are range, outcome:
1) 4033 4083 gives 15.23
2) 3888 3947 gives 13.31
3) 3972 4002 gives 14.09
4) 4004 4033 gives 15.17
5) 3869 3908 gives 11.34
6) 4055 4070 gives 13.26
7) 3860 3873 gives 12.73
